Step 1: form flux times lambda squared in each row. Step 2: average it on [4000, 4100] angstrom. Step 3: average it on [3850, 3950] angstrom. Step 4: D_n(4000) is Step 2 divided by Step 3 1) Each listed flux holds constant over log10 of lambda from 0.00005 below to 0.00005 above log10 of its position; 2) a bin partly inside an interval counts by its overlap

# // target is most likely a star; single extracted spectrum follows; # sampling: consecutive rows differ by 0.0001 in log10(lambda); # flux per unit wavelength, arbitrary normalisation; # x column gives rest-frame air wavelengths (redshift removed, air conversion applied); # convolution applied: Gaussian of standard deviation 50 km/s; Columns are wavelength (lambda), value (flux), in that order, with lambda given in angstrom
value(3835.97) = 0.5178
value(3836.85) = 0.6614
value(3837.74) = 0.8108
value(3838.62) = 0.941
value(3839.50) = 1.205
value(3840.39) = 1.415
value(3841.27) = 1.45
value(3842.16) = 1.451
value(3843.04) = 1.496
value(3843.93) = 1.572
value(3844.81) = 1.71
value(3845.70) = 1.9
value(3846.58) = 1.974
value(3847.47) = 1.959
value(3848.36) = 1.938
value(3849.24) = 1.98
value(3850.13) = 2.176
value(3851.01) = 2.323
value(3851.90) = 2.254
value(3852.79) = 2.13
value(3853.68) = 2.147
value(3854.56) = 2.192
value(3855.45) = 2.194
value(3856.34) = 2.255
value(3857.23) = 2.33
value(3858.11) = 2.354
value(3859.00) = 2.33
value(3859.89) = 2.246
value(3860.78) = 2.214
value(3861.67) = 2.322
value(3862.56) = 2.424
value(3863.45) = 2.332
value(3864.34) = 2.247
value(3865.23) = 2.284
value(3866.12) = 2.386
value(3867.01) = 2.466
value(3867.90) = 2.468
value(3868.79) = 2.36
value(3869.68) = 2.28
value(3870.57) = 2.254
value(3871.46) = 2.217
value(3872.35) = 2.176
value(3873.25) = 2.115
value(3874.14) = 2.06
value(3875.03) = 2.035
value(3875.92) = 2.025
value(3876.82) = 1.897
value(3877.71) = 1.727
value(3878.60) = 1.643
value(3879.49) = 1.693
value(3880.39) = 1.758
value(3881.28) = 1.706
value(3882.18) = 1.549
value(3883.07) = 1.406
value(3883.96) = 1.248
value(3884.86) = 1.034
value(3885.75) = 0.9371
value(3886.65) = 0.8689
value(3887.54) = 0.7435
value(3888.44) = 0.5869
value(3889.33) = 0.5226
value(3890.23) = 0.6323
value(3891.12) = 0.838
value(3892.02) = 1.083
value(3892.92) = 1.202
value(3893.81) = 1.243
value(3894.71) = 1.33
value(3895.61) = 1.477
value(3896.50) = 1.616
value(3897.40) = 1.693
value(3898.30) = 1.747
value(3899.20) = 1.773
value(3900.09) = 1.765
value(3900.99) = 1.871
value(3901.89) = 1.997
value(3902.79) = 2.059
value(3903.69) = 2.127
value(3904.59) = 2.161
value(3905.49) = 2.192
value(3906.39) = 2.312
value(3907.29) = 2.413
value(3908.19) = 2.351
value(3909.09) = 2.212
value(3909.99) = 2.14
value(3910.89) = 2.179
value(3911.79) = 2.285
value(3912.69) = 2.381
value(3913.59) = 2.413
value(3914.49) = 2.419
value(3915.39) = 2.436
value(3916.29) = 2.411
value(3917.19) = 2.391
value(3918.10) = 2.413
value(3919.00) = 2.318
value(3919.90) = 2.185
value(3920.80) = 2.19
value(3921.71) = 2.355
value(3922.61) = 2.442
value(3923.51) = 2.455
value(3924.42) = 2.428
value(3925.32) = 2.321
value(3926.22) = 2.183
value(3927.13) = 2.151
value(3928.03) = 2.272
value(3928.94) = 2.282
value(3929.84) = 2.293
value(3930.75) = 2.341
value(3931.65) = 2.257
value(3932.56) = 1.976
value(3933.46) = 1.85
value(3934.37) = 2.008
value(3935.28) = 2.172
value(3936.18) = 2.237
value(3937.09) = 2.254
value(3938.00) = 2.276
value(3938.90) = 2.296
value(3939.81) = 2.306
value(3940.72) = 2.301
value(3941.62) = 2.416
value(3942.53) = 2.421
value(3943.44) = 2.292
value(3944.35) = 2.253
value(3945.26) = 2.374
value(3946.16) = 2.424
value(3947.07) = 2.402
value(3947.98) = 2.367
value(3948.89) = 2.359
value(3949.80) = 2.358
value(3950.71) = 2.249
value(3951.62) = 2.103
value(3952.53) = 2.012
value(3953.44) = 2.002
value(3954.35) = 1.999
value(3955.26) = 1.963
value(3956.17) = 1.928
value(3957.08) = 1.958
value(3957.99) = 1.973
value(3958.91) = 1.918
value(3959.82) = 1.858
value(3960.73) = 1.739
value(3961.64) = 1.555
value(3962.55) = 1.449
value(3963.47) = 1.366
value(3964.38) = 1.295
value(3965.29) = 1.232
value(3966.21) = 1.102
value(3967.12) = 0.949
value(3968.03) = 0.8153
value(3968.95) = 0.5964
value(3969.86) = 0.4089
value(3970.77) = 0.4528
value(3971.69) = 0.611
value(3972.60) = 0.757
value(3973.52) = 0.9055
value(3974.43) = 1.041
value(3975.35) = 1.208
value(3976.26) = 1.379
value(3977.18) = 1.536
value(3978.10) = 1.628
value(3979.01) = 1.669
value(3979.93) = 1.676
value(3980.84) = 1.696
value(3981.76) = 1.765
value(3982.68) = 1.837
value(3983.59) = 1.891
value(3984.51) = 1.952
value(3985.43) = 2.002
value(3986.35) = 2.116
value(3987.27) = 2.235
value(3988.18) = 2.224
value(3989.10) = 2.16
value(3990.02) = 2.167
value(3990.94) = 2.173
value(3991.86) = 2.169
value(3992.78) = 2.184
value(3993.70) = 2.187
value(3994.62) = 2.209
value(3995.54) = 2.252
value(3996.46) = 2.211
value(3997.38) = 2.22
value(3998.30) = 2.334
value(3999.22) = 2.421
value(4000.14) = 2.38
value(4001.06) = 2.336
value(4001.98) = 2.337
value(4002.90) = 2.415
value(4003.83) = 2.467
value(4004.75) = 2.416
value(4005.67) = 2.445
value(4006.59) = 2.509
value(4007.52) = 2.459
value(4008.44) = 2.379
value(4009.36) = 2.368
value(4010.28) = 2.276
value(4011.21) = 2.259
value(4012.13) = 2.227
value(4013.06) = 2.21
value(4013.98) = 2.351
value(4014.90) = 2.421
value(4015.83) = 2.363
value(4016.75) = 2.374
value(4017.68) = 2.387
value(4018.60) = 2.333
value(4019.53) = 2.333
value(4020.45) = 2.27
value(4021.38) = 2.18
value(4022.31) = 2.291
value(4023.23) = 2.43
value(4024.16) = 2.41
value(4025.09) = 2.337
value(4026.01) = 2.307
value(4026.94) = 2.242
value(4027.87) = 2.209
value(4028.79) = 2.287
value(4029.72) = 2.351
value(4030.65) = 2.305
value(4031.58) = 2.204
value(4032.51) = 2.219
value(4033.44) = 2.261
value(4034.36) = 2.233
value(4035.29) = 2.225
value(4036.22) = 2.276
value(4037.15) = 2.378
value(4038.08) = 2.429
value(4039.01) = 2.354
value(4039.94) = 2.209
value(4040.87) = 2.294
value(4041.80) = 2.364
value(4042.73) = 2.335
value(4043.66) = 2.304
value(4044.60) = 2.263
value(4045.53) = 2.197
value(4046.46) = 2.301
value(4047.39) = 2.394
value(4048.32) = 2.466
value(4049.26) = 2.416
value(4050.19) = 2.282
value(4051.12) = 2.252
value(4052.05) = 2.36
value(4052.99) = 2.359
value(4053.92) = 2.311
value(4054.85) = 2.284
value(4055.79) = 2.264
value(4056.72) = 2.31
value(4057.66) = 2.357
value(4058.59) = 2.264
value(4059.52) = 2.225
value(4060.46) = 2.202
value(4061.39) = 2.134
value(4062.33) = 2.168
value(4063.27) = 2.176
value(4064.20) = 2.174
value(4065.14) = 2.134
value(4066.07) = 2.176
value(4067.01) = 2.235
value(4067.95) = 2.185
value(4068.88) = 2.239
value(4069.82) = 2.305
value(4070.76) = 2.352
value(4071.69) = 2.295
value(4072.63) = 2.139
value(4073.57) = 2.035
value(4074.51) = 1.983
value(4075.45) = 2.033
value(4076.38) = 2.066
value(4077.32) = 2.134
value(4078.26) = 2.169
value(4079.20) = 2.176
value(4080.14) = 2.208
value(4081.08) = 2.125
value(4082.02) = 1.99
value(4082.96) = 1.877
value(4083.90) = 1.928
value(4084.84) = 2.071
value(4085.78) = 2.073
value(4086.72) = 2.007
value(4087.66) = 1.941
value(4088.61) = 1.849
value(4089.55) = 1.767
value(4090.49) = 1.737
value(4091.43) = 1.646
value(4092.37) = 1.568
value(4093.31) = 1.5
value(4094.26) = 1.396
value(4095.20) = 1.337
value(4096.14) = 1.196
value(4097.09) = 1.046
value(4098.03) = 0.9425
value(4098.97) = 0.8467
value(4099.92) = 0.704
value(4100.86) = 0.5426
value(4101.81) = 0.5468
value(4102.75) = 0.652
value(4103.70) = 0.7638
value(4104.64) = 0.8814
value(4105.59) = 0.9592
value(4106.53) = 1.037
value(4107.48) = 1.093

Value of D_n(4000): 1.14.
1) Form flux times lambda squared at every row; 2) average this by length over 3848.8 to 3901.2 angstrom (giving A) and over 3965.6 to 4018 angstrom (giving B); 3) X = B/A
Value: 1.1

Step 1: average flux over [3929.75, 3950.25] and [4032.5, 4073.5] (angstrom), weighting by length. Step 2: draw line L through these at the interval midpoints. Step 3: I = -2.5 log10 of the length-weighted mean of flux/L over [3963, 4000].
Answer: 0.36 mag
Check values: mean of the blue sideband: 2.27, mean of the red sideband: 2.27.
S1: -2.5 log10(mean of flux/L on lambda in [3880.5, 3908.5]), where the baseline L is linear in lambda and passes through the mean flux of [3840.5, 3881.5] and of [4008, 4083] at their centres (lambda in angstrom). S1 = 0.37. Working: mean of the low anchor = 2.07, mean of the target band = 1.5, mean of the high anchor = 2.26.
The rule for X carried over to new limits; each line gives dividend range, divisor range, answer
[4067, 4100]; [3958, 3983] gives 1.52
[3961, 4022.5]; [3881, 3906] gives 1.41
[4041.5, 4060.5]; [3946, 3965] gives 1.24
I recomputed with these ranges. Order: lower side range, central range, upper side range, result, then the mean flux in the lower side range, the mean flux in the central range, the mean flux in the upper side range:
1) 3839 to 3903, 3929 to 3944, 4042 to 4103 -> -0.21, 1.79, 2.23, 1.96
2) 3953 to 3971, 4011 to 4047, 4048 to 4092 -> -0.22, 1.44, 2.3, 2.14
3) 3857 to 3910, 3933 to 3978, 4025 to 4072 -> 0.15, 1.82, 1.75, 2.28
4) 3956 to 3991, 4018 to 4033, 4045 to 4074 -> -0.17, 1.51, 2.29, 2.26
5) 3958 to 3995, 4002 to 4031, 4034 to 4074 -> -0.22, 1.56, 2.34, 2.27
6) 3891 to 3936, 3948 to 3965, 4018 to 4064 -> 0.13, 2.08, 1.9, 2.29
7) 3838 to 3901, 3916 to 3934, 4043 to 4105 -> -0.25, 1.77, 2.27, 1.91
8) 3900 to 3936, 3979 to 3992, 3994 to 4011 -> 0.17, 2.24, 1.99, 2.35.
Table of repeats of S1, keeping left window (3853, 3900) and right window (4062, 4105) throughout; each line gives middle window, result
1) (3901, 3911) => -0.222 mag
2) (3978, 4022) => -0.248 mag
